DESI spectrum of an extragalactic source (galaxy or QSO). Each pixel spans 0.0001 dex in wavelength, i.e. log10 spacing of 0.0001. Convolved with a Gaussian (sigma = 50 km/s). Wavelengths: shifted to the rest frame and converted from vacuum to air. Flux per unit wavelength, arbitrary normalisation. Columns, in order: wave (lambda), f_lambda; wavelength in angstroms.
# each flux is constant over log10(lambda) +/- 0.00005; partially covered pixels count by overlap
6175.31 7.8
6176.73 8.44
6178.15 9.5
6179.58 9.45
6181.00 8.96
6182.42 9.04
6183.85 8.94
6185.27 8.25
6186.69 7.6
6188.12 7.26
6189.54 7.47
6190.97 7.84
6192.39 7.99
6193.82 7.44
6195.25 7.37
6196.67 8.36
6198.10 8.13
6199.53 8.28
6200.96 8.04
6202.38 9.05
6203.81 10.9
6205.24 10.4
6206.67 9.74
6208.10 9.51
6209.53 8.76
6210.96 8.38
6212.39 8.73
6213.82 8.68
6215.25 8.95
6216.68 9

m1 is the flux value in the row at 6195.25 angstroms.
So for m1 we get 7.37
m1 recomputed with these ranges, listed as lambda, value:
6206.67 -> 9.74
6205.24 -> 10.4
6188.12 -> 7.26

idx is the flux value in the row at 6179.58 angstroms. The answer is 9.45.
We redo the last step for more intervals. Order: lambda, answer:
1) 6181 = 8.96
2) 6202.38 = 9.05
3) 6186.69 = 7.6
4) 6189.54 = 7.47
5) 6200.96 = 8.04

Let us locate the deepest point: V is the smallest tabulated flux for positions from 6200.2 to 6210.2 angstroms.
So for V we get 8.04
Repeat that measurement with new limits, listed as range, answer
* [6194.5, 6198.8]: 7.37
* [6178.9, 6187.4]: 7.6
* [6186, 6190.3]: 7.26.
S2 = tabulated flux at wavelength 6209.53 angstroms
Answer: 8.76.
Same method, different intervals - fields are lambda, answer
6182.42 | 9.04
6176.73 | 8.44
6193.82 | 7.44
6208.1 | 9.51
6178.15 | 9.5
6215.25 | 8.95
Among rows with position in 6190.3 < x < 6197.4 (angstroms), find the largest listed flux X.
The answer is 8.36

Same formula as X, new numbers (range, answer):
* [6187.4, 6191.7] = 7.84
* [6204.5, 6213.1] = 10.4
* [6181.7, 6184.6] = 9.04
